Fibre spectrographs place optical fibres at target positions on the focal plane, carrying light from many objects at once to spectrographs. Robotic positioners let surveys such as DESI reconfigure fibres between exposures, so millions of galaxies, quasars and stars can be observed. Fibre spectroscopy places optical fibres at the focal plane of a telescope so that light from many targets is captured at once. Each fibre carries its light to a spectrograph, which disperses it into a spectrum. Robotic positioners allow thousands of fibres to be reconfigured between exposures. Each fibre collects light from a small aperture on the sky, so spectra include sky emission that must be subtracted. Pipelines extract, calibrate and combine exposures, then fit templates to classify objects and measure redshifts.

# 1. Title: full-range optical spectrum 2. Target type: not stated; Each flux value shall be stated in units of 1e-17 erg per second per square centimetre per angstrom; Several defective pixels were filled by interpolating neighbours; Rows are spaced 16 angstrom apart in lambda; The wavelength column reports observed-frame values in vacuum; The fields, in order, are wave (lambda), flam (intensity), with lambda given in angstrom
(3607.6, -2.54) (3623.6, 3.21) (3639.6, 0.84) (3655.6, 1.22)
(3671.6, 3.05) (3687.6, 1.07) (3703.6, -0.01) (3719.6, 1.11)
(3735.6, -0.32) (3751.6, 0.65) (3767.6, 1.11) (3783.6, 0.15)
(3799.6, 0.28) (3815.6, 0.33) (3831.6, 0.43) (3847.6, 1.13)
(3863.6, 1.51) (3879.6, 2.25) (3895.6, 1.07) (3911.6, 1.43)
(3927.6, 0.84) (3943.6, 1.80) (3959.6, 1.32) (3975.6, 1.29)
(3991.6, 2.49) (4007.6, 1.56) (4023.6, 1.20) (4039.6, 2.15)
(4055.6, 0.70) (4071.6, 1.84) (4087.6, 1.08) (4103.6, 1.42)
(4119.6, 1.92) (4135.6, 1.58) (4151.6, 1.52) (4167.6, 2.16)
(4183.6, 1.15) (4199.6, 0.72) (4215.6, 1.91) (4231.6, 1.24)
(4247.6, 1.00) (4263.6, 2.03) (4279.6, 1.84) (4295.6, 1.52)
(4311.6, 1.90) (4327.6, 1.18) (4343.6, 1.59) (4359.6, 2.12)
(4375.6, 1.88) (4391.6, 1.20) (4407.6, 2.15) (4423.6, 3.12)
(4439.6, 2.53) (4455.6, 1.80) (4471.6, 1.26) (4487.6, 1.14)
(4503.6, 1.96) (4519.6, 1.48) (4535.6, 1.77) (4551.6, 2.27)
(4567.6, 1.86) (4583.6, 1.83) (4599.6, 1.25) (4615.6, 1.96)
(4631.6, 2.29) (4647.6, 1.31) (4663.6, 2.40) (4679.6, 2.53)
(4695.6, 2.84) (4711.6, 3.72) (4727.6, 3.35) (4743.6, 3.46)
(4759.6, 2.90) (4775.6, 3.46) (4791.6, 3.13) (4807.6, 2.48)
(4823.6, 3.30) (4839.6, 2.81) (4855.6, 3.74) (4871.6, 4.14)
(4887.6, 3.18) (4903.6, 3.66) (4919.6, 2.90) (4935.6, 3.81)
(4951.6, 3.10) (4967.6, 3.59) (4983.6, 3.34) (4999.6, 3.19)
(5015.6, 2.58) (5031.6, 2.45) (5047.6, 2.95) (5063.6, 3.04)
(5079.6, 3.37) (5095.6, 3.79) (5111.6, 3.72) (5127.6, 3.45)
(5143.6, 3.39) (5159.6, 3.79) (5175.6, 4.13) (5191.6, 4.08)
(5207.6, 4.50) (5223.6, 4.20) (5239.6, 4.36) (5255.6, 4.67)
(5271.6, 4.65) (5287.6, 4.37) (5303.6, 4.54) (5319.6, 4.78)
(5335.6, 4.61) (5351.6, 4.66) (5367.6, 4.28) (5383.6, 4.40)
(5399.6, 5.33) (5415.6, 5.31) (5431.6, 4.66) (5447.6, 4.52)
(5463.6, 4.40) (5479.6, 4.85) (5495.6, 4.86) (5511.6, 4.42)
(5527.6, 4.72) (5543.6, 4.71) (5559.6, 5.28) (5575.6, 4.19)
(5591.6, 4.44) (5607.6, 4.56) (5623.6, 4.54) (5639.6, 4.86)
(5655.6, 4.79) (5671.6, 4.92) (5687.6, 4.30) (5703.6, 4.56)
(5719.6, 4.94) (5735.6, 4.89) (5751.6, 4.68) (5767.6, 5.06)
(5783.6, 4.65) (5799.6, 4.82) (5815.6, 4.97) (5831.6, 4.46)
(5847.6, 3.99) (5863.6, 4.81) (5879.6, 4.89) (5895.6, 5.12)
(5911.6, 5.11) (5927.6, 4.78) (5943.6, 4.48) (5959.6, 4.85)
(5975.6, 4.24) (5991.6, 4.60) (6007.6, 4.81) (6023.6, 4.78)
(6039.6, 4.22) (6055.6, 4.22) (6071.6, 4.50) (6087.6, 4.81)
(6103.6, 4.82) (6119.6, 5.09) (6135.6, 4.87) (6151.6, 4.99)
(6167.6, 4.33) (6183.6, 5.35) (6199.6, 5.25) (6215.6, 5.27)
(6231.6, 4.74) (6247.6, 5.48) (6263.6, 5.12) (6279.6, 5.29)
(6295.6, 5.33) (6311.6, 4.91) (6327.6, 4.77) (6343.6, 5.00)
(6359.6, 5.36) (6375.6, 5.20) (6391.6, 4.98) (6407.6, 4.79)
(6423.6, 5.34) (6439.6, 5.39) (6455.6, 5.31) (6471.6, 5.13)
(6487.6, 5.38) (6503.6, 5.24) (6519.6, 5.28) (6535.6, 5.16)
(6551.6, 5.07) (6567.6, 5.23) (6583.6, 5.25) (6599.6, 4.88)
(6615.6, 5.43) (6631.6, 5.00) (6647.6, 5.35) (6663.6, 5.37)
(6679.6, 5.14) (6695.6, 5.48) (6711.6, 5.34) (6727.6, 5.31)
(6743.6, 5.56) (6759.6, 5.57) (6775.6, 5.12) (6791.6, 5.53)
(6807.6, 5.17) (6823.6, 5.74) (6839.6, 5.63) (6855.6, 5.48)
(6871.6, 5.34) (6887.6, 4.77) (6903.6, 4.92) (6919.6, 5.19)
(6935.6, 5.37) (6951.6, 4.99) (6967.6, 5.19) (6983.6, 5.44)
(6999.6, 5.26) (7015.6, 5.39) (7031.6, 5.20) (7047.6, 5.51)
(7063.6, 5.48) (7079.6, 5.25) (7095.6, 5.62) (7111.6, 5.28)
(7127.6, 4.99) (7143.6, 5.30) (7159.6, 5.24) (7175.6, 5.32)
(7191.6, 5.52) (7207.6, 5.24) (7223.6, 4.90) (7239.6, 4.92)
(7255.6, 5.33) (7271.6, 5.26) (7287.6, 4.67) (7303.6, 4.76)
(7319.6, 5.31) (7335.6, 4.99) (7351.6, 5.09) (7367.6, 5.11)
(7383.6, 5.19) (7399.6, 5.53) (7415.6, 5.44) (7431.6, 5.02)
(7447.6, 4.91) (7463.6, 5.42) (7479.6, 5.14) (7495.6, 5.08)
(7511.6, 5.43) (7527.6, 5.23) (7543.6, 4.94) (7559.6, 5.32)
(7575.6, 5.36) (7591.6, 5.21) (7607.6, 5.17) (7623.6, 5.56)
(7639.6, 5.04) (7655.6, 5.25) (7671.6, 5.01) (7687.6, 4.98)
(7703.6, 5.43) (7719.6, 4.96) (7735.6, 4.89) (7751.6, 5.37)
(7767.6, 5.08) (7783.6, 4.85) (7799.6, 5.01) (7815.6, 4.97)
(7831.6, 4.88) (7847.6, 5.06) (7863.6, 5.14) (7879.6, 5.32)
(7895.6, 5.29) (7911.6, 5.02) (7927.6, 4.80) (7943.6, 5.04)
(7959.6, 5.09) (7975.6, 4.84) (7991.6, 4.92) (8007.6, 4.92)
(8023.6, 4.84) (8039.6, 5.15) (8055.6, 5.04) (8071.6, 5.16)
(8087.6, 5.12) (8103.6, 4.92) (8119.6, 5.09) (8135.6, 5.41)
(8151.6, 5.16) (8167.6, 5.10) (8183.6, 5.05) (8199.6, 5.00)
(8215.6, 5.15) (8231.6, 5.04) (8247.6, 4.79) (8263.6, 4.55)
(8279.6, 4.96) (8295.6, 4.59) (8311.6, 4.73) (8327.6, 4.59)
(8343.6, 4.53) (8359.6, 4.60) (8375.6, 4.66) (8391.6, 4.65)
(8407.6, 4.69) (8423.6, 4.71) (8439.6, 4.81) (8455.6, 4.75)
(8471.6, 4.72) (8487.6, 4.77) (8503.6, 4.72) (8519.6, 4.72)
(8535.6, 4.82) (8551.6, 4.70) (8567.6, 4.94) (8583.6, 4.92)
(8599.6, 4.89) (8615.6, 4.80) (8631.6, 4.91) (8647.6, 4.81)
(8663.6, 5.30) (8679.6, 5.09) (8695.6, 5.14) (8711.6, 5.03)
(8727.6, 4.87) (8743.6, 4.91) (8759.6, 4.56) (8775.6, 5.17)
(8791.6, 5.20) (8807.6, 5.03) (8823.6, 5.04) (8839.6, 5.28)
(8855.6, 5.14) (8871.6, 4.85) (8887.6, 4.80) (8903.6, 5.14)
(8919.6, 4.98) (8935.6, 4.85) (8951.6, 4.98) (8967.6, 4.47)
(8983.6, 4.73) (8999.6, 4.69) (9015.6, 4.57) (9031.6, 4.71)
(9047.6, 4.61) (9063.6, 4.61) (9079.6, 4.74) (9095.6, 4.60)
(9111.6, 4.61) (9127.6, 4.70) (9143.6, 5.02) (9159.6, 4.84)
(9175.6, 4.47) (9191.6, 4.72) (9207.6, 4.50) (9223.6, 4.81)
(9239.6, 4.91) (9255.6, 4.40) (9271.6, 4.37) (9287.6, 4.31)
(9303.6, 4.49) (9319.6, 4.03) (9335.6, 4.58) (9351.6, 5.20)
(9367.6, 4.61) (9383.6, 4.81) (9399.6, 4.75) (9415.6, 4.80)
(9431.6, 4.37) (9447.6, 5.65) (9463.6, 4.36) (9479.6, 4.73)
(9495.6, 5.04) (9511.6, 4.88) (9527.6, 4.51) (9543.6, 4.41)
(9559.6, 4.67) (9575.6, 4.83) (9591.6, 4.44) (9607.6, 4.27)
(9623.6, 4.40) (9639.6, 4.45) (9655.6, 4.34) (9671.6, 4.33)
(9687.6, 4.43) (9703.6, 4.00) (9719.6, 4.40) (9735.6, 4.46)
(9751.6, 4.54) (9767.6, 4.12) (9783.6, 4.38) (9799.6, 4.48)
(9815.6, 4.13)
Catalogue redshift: 0.170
